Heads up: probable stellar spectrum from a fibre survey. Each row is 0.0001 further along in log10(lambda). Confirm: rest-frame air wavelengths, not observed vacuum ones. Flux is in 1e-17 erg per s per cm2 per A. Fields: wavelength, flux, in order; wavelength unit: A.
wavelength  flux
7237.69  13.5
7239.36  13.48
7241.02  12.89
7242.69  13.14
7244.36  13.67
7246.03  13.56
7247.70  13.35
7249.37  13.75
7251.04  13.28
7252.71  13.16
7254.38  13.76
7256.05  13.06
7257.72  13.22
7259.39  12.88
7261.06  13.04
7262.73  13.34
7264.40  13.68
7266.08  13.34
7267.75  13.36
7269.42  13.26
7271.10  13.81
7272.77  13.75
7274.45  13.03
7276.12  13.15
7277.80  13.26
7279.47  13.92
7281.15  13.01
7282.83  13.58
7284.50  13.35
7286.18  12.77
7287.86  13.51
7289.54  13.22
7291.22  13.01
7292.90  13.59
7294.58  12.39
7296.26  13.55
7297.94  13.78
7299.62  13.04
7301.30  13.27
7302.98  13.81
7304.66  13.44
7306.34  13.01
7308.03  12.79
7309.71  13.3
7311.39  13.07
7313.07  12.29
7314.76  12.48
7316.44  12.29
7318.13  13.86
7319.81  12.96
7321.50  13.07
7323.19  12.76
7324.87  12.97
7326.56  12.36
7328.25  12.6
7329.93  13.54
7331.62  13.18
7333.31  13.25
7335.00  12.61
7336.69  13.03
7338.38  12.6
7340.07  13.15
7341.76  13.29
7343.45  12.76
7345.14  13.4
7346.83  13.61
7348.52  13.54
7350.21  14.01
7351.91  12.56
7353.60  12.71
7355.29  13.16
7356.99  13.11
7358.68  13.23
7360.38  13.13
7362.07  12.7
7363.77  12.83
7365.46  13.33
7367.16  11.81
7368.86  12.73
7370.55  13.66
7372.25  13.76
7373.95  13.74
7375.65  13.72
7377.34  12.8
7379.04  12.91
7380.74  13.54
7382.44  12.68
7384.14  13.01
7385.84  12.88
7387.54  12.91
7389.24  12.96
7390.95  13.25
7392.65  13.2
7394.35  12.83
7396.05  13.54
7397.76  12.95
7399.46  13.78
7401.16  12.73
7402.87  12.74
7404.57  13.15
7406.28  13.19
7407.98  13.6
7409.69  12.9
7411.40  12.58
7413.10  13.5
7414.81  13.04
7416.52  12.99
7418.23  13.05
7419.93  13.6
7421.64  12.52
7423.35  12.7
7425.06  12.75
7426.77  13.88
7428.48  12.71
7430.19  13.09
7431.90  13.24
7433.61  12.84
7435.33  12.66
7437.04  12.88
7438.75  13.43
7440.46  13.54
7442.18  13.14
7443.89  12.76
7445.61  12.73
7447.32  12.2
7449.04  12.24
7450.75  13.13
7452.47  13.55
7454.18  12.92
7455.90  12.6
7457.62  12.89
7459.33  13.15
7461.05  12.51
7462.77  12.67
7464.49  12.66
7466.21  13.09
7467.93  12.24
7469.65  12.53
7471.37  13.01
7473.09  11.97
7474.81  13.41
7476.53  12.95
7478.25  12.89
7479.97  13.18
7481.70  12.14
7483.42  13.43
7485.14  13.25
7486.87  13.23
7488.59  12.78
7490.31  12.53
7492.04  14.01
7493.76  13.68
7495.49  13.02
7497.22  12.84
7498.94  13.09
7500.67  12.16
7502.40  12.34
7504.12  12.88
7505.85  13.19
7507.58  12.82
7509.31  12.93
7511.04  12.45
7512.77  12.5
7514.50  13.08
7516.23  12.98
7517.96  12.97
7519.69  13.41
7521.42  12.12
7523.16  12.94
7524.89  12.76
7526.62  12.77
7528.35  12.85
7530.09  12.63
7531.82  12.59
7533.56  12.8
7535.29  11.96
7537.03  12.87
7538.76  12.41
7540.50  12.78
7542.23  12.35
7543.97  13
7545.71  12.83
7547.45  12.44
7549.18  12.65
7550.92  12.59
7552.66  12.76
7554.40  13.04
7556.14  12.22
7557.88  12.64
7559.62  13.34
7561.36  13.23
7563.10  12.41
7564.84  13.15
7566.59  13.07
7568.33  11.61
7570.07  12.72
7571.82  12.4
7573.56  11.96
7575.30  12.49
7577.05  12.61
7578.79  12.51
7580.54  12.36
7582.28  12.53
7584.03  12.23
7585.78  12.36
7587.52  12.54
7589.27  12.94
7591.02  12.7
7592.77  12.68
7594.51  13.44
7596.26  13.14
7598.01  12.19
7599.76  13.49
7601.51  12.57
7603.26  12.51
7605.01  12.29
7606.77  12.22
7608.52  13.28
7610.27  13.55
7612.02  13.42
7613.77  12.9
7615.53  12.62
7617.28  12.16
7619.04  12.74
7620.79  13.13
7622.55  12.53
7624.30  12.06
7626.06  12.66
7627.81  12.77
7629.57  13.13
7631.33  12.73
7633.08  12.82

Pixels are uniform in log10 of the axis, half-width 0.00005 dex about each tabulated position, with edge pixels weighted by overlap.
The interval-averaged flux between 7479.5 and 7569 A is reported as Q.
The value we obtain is 12.8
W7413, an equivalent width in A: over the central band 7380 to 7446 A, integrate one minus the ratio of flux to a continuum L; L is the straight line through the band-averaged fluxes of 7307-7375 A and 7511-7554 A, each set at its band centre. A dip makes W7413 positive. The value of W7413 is -0.8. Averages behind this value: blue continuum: 13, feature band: 13.1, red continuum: 12.7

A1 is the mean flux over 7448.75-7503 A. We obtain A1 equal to 12.9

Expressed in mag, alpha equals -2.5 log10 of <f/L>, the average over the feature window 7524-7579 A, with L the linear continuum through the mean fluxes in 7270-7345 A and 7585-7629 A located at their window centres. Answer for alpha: 0.02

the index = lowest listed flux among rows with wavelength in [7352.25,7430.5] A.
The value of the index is 11.81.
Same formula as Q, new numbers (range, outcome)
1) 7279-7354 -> 13.1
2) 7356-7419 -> 13.1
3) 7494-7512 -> 12.8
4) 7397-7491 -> 12.9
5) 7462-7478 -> 12.7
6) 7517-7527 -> 12.8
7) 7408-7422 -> 13.1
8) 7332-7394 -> 13.1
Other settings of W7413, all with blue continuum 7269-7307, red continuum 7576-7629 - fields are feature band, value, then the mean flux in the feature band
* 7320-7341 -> 0.50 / 12.9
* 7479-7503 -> -0.11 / 13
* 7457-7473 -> 0.33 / 12.7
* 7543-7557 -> 0.13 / 12.7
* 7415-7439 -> 0.07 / 13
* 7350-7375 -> 0.19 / 13.1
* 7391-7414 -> -0.06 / 13.1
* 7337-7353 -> 0.02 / 13.2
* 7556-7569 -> 0.03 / 12.8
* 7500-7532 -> 0.28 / 12.8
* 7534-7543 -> 0.24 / 12.5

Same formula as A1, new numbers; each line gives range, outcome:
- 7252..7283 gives 13.3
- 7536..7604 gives 12.7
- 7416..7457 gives 13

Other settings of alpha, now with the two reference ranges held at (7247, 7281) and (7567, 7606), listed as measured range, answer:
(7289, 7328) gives 0.02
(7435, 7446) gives -0.01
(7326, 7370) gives 0.01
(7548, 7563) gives -0.01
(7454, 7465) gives 0.01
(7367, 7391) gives 0.00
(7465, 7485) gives 0.00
